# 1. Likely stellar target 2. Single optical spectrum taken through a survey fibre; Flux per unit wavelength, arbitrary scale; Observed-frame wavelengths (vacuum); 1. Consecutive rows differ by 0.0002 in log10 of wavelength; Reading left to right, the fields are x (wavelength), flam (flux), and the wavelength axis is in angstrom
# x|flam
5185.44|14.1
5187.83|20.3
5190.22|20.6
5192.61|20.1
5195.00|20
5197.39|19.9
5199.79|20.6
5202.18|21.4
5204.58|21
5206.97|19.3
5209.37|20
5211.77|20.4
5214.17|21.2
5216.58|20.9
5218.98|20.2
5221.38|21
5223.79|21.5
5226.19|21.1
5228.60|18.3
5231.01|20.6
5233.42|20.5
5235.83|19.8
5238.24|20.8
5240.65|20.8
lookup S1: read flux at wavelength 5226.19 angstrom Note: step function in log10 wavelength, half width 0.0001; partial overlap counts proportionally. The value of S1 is 21.1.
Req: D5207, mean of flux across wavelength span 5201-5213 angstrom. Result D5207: 20.4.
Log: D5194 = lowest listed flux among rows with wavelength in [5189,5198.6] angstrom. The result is 19.9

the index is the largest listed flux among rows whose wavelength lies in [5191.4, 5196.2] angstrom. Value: 20.1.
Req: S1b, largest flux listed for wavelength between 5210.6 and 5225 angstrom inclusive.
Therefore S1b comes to 21.5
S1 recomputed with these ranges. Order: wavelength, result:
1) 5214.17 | 21.2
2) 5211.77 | 20.4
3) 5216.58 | 20.9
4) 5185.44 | 14.1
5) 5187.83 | 20.3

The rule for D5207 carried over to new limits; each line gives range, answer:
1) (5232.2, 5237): 20.2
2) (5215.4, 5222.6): 20.7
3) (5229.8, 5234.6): 20.5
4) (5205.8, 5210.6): 19.6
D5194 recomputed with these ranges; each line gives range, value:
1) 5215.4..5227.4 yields 20.2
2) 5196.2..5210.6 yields 19.3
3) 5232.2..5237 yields 19.8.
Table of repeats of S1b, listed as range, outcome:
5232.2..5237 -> 20.5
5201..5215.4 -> 21.4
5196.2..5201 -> 20.6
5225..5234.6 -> 21.1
